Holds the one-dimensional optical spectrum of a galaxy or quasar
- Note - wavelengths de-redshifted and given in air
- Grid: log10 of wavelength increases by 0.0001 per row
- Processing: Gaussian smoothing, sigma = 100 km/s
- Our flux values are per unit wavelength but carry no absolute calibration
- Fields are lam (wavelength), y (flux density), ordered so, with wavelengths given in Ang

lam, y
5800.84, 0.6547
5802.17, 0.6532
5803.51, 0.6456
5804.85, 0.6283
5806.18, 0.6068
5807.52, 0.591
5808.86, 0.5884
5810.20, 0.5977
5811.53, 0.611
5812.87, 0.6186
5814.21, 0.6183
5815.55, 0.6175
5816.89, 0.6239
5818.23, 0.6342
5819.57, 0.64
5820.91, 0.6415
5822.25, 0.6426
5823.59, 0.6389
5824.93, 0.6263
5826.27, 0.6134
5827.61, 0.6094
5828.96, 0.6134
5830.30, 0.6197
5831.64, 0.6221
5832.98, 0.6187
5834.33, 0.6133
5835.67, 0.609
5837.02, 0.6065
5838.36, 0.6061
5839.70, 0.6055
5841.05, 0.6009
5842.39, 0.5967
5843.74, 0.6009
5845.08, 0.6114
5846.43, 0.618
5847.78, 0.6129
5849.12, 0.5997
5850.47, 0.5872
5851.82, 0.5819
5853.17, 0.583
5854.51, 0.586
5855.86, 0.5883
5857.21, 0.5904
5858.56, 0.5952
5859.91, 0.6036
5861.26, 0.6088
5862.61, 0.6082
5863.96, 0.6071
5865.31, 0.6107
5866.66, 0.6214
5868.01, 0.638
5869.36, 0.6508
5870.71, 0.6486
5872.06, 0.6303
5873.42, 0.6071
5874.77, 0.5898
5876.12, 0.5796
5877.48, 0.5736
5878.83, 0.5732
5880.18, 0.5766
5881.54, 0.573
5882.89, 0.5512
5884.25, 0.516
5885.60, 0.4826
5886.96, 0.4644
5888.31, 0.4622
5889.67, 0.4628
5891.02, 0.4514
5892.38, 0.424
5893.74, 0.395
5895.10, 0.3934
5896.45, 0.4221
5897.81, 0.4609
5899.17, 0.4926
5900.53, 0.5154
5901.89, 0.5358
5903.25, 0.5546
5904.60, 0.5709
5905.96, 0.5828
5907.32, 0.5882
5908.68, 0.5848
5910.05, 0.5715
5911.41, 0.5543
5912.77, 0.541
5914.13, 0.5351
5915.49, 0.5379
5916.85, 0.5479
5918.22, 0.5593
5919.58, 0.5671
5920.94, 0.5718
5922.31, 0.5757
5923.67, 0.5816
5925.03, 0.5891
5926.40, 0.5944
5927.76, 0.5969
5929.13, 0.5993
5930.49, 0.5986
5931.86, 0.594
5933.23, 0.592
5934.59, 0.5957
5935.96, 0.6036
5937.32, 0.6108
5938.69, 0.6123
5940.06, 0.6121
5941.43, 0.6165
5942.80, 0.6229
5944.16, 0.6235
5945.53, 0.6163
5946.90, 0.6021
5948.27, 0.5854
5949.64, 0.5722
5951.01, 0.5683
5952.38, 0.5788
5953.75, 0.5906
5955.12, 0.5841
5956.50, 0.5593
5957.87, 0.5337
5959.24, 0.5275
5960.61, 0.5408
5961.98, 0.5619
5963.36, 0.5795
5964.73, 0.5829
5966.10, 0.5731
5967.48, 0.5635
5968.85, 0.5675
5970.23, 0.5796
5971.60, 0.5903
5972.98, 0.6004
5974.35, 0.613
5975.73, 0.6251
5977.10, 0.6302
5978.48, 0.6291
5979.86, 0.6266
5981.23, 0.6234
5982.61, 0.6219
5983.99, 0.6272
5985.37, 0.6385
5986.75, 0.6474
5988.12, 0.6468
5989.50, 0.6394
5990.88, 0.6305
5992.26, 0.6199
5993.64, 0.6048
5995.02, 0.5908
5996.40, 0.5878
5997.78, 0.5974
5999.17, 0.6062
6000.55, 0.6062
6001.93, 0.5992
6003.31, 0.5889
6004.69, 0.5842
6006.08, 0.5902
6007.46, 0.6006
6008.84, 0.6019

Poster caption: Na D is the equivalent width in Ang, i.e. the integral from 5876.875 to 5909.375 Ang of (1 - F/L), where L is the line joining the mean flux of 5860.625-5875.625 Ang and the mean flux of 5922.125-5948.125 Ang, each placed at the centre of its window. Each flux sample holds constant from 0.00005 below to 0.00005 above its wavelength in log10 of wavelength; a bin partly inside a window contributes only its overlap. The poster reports 5.55 Ang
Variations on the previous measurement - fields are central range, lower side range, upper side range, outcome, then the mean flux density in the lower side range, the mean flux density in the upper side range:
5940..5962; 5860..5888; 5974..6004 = 0.91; 0.584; 0.618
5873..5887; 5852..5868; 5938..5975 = 0.97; 0.601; 0.584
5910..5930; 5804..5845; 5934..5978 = 0.92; 0.615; 0.588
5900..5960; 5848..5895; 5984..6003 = 1.04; 0.564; 0.616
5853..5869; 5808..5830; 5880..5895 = -2.12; 0.621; 0.48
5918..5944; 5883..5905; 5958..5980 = -3.24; 0.476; 0.585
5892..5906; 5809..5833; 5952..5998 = 2.91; 0.622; 0.598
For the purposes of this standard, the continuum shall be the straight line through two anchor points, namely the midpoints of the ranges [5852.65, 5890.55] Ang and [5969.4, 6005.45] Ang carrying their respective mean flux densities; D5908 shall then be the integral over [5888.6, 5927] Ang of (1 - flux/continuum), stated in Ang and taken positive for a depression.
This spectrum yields 4.1 Ang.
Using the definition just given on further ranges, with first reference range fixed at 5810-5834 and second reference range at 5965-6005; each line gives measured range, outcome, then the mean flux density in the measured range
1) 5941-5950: 0.1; 0.607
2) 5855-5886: 1.3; 0.593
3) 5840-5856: 0.6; 0.598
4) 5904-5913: 0.6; 0.572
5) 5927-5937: 0.3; 0.598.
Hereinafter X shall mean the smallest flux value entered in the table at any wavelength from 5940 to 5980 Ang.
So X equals 0.5275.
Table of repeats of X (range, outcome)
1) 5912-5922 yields 0.5351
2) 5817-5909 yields 0.3934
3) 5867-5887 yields 0.4644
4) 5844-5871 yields 0.5819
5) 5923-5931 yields 0.5816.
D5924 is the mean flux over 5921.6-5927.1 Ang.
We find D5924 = 0.585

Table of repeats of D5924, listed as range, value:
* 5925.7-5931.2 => 0.597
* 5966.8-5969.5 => 0.566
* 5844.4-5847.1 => 0.615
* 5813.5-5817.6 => 0.619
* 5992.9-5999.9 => 0.597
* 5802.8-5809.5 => 0.612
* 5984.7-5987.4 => 0.643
